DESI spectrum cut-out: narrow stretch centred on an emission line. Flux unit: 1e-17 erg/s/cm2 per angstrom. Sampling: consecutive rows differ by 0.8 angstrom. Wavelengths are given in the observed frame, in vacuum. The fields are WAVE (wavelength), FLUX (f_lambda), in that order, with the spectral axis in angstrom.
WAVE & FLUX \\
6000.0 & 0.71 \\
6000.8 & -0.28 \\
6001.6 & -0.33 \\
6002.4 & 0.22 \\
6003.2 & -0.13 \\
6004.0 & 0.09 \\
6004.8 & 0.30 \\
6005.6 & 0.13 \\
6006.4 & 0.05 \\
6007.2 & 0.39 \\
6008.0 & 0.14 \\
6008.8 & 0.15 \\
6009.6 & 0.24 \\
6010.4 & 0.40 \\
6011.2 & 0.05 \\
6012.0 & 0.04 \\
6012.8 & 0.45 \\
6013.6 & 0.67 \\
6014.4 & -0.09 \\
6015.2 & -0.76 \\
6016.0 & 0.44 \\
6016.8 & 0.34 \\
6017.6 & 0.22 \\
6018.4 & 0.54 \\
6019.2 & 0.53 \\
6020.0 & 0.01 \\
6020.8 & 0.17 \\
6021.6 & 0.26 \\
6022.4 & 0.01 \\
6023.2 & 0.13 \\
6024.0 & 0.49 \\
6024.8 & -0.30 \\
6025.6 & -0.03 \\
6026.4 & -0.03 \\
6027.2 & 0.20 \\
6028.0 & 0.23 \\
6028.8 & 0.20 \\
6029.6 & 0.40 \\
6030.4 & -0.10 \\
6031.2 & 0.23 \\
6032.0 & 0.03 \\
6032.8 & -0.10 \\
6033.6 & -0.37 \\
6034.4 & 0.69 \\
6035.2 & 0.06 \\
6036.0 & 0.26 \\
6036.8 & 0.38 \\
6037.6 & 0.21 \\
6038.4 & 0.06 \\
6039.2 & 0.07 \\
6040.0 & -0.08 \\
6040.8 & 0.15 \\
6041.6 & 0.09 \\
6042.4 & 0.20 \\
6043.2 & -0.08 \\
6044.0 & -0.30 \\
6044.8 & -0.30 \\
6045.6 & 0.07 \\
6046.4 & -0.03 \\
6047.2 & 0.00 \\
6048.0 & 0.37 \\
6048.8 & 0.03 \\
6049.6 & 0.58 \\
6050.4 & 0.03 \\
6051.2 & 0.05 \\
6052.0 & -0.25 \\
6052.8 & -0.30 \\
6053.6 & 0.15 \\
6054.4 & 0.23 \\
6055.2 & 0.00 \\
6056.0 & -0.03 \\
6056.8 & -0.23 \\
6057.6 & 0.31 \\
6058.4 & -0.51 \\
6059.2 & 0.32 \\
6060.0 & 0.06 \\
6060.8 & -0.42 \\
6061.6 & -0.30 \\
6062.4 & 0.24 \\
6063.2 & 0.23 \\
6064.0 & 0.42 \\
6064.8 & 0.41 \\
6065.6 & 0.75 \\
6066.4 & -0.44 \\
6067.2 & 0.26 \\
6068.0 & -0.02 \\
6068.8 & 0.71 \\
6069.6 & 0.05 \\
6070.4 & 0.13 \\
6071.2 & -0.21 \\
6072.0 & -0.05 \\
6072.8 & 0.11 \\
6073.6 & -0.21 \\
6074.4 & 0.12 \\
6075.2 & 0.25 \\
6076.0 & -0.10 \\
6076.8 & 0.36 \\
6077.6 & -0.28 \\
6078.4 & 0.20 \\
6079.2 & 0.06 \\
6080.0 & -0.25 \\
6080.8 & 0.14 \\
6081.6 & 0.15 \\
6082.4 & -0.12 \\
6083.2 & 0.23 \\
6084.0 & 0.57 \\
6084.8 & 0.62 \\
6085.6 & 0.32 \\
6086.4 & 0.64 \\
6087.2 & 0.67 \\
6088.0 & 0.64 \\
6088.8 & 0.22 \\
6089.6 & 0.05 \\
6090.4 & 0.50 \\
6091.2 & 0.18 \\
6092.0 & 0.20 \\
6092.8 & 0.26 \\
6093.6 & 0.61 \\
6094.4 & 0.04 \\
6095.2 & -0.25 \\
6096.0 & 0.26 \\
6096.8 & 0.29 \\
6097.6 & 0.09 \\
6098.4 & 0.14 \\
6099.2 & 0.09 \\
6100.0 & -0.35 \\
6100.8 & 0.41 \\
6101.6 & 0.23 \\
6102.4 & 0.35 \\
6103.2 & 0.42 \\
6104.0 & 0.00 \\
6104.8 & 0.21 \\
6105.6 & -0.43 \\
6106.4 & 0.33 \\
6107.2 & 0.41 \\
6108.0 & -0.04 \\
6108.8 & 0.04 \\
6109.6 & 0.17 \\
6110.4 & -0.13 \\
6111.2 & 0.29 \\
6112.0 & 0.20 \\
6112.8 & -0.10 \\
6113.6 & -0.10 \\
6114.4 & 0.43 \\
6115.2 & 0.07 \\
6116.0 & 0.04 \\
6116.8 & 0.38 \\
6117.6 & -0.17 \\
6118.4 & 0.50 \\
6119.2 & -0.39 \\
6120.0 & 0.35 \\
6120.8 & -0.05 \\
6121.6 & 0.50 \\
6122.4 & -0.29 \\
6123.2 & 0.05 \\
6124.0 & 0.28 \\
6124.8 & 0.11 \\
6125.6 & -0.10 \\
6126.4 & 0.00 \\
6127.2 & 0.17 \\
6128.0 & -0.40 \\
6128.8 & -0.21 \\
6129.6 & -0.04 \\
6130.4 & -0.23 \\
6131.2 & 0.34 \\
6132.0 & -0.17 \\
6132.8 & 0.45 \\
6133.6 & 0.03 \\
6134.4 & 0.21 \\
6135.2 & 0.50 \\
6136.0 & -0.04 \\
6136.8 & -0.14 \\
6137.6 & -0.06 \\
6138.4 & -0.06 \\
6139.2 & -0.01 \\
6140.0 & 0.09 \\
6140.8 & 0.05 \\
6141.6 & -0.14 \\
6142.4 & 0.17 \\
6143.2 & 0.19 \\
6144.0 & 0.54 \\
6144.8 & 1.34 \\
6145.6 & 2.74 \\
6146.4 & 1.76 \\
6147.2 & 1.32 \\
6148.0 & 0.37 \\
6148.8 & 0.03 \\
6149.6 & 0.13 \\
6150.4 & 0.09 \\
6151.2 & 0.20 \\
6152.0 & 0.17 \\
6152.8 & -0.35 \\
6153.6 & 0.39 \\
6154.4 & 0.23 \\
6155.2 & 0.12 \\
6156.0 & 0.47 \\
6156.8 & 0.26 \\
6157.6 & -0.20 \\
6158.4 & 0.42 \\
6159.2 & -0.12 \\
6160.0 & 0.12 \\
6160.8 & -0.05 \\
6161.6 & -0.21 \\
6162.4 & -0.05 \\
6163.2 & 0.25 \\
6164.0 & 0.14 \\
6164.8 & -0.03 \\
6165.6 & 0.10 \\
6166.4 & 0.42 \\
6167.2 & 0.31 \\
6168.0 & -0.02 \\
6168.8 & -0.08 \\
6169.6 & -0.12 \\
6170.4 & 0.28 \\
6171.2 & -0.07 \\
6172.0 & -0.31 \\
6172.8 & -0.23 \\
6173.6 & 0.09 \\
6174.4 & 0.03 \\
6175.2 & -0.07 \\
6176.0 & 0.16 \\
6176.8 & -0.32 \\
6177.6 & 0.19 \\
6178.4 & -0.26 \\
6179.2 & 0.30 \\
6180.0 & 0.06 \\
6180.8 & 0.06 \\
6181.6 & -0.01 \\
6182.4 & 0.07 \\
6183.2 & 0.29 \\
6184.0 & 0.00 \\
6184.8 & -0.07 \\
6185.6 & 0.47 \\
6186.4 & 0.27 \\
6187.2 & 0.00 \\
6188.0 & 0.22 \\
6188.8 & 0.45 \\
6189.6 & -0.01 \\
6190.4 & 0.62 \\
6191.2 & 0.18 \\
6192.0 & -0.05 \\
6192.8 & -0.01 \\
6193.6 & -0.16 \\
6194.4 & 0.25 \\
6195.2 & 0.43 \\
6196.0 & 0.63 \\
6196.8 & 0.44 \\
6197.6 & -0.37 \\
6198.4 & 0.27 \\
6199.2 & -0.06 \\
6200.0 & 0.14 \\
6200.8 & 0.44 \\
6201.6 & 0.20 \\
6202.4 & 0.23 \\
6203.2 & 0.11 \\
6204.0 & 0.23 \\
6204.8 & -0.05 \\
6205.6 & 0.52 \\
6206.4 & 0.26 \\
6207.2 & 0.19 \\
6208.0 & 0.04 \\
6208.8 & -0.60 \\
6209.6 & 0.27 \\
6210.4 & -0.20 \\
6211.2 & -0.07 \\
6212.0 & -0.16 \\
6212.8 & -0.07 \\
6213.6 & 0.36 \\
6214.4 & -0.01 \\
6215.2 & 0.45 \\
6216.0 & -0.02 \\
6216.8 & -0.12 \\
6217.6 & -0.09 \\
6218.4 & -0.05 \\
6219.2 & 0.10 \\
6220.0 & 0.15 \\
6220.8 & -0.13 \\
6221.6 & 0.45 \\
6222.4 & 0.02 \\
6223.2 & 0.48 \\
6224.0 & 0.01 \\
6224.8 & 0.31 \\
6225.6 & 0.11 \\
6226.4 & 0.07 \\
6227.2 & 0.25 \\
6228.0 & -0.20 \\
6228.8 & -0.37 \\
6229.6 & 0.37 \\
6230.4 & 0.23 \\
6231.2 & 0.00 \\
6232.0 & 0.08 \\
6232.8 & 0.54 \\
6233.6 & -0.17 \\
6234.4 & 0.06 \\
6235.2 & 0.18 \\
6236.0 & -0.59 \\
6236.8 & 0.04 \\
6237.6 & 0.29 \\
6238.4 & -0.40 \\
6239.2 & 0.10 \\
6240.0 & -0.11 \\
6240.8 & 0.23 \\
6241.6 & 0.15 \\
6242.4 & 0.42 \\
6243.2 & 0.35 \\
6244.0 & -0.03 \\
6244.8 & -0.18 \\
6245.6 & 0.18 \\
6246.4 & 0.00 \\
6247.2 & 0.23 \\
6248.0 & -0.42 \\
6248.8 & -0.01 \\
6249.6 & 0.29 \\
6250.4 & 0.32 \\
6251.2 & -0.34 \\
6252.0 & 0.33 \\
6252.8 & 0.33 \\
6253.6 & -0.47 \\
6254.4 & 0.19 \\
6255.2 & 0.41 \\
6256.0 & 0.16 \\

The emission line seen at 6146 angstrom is [O III]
